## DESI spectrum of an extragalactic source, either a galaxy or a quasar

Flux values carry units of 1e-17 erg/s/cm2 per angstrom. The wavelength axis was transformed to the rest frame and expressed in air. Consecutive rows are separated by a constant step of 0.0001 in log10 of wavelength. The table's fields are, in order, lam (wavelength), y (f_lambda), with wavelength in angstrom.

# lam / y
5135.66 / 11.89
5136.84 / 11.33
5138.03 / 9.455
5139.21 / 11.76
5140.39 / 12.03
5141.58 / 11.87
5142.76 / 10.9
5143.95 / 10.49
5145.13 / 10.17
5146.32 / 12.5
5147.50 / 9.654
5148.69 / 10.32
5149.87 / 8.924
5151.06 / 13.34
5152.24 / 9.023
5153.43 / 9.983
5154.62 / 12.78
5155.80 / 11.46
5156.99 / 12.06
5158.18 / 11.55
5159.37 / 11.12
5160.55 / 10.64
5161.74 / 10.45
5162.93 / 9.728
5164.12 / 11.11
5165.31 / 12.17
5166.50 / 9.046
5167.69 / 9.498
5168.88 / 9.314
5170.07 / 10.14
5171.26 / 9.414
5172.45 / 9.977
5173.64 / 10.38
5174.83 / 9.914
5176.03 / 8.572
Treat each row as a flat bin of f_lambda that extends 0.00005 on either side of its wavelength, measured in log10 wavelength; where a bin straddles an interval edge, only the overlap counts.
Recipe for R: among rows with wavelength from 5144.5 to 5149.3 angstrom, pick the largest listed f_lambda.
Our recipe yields 12.5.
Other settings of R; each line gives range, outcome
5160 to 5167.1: 12.17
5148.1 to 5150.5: 10.32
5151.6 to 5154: 9.983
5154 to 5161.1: 12.78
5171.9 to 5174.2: 10.38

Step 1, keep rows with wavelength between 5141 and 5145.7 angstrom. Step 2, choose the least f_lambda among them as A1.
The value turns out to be 10.17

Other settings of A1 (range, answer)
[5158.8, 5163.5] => 9.728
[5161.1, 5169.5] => 9.046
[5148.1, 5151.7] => 8.924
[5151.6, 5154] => 9.023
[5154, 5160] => 11.12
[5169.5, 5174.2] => 9.414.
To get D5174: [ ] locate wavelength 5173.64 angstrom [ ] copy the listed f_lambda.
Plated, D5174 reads 10.38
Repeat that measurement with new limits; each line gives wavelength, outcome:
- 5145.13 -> 10.17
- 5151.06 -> 13.34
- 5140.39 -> 12.03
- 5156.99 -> 12.06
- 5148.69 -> 10.32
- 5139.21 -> 11.76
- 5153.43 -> 9.983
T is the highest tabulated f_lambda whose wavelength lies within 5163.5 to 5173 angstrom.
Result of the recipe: 12.17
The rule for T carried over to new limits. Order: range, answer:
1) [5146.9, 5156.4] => 13.34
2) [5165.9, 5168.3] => 9.498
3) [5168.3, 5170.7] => 10.14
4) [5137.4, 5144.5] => 12.03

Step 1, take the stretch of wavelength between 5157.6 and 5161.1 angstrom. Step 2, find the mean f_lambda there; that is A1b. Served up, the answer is 11.1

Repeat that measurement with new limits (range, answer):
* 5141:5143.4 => 11.4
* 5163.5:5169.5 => 10.2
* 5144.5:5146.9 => 11.3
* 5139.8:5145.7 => 11.1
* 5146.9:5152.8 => 10.3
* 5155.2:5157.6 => 11.8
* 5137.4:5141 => 11.1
